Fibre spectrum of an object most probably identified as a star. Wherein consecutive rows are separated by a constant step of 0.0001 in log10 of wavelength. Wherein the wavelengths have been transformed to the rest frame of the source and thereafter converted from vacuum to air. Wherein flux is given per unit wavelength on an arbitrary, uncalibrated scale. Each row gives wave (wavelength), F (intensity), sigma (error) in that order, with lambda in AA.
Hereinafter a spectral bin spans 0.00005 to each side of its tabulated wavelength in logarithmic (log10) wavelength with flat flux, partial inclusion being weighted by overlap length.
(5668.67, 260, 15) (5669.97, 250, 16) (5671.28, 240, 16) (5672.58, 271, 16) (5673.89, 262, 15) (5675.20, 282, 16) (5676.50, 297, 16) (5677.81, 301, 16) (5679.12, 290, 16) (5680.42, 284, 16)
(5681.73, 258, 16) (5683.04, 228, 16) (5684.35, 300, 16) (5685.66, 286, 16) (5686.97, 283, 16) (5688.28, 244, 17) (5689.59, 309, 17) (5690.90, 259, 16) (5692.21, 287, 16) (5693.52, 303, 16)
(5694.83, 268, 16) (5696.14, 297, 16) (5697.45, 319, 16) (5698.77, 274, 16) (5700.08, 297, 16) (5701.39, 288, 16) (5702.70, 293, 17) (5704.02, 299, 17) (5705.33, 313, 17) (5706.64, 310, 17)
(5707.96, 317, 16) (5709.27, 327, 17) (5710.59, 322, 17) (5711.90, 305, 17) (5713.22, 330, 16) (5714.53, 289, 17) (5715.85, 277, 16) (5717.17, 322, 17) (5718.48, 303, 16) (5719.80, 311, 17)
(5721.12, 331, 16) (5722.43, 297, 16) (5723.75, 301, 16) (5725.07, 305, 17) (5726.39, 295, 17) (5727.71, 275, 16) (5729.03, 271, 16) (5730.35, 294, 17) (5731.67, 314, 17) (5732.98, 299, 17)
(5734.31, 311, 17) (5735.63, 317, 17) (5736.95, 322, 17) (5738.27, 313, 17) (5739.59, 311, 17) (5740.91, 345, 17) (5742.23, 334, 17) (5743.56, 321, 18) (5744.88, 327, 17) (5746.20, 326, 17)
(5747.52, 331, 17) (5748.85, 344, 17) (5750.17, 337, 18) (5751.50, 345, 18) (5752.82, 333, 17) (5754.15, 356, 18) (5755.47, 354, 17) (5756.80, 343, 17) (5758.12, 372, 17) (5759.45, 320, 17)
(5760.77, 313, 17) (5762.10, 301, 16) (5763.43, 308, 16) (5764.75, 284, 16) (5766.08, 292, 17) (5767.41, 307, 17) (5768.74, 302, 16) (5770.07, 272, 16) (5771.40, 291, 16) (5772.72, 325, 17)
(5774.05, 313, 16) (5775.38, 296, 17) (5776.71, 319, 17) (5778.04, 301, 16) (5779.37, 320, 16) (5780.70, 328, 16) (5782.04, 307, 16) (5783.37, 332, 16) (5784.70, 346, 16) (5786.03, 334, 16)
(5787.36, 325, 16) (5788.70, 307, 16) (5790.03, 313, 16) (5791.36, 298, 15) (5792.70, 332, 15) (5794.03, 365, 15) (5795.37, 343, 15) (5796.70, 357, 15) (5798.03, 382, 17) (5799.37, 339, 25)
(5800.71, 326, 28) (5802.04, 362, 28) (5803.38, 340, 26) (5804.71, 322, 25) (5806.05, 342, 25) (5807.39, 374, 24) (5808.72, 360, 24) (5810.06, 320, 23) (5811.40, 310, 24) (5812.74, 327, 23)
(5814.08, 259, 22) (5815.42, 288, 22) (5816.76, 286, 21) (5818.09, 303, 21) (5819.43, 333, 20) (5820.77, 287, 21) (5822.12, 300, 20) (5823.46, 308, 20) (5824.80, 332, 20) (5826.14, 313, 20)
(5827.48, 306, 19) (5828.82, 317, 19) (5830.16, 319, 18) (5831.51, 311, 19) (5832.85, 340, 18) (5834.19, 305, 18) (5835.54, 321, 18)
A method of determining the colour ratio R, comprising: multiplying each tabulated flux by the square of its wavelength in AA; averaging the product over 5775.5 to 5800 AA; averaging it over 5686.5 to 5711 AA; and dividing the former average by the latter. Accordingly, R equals 1.2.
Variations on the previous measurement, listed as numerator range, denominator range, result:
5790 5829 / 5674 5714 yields 1.16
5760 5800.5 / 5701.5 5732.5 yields 1.07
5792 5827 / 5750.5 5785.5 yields 1.04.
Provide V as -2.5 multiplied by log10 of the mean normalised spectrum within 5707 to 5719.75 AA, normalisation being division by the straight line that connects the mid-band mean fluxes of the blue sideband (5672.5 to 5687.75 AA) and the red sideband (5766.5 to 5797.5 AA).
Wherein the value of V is -0.07 mag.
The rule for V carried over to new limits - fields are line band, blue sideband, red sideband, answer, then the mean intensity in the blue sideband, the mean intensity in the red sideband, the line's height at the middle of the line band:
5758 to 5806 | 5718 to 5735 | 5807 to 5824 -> -0.05 mag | 300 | 311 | 307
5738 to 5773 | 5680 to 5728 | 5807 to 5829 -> -0.07 mag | 295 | 312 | 303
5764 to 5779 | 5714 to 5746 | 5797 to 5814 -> 0.09 mag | 308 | 339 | 325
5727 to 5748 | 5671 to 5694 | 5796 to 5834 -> -0.06 mag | 277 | 324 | 296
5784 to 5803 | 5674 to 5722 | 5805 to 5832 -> -0.09 mag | 294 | 315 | 311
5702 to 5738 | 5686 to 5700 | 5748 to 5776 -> -0.03 mag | 285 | 320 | 298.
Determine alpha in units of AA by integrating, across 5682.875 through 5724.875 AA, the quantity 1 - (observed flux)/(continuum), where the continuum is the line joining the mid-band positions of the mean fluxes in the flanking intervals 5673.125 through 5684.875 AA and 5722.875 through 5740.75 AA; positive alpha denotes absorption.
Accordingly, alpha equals -1.1 AA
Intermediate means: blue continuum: 278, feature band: 297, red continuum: 303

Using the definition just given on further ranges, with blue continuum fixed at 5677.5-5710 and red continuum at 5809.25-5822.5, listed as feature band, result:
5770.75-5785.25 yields -0.9 AA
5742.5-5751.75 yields -1.2 AA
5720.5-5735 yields -0.3 AA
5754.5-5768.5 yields -1.1 AA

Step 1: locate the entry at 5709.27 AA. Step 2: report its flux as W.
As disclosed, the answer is 327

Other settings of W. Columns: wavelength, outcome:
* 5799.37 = 339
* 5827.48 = 306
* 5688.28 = 244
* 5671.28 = 240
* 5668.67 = 260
